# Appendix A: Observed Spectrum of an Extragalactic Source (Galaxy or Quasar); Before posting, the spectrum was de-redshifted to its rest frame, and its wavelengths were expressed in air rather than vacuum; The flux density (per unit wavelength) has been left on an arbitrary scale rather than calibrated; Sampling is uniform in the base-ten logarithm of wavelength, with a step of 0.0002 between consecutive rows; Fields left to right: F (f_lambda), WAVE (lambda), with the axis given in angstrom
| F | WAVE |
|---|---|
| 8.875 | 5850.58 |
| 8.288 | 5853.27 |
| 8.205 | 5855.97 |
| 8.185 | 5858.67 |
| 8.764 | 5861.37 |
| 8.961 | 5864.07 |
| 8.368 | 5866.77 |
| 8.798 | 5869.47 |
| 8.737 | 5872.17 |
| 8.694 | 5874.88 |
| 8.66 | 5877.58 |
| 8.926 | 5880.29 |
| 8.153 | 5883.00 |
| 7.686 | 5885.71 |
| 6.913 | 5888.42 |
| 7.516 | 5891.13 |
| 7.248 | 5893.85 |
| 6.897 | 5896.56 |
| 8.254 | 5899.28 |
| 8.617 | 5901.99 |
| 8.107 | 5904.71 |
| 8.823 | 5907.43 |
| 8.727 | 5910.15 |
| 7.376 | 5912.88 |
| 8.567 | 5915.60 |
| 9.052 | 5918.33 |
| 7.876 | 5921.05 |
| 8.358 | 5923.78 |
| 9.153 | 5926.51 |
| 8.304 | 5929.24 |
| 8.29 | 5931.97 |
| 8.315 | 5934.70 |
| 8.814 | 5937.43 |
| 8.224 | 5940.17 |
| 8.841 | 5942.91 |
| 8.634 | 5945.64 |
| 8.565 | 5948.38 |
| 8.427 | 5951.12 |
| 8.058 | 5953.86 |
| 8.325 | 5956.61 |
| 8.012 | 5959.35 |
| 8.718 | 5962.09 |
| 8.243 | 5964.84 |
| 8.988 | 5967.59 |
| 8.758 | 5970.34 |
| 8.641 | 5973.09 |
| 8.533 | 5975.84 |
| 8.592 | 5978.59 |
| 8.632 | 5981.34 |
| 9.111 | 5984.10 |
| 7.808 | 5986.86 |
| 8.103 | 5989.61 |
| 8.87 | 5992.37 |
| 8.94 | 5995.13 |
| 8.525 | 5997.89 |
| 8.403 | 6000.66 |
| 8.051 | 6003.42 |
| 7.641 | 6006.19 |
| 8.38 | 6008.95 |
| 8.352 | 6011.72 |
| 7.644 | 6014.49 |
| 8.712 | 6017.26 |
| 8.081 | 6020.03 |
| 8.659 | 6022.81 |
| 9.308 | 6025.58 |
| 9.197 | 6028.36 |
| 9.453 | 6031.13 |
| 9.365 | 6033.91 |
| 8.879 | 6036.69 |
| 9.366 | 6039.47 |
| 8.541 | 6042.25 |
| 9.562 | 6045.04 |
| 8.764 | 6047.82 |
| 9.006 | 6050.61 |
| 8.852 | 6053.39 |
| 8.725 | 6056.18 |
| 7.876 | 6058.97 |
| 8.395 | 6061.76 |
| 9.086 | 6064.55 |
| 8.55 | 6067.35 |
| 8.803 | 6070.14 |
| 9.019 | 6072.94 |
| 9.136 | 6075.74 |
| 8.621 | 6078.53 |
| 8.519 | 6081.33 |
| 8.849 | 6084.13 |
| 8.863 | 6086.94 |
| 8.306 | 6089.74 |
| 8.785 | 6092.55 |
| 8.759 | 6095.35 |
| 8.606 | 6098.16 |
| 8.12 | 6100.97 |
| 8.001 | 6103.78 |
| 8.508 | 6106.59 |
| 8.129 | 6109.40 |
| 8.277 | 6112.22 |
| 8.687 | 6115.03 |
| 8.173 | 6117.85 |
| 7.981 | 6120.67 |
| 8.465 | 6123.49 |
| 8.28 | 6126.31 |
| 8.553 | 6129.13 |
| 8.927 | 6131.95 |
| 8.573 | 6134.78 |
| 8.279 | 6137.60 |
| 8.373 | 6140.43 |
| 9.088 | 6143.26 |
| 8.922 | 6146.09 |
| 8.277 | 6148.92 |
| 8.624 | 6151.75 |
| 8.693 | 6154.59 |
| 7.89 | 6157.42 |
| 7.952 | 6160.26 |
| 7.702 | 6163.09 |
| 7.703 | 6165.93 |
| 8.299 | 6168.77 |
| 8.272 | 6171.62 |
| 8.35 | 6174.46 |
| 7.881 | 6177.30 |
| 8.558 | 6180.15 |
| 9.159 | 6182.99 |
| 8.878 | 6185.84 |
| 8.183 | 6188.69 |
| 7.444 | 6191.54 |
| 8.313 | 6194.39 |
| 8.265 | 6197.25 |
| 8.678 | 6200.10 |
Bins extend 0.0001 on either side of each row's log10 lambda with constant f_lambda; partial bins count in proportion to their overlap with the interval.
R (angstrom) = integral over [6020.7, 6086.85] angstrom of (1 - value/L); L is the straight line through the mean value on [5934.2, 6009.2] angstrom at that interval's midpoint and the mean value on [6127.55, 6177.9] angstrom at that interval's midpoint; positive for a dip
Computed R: -3.62 angstrom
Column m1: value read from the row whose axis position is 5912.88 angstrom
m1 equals 7.376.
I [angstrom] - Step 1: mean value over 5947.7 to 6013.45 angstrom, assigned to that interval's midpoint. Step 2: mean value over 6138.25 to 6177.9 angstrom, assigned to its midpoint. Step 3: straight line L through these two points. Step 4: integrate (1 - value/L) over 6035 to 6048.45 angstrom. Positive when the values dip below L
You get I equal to -1.1 angstrom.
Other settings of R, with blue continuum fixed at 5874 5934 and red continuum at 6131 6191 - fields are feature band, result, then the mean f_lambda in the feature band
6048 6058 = -0.6 angstrom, 8.81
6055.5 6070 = -0.4 angstrom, 8.54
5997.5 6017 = 0.3 angstrom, 8.15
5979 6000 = -0.8 angstrom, 8.56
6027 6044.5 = -1.8 angstrom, 9.15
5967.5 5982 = -0.7 angstrom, 8.67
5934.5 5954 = -0.7 angstrom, 8.52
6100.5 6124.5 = 0.3 angstrom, 8.26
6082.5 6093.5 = -0.5 angstrom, 8.69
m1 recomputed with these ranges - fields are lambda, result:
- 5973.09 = 8.641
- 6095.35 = 8.759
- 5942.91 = 8.841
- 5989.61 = 8.103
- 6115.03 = 8.687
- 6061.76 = 8.395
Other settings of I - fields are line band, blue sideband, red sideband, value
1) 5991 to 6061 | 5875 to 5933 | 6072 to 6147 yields -2.41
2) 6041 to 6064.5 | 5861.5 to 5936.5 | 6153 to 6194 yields -1.40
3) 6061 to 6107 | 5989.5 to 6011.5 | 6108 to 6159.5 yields -1.24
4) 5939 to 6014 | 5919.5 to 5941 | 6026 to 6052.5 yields 2.35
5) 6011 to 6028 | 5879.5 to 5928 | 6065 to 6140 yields -0.30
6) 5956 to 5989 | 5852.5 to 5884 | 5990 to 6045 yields 0.42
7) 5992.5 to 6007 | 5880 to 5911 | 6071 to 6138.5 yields -0.27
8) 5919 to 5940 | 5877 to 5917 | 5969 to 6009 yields -0.70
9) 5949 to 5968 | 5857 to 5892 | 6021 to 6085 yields 0.50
